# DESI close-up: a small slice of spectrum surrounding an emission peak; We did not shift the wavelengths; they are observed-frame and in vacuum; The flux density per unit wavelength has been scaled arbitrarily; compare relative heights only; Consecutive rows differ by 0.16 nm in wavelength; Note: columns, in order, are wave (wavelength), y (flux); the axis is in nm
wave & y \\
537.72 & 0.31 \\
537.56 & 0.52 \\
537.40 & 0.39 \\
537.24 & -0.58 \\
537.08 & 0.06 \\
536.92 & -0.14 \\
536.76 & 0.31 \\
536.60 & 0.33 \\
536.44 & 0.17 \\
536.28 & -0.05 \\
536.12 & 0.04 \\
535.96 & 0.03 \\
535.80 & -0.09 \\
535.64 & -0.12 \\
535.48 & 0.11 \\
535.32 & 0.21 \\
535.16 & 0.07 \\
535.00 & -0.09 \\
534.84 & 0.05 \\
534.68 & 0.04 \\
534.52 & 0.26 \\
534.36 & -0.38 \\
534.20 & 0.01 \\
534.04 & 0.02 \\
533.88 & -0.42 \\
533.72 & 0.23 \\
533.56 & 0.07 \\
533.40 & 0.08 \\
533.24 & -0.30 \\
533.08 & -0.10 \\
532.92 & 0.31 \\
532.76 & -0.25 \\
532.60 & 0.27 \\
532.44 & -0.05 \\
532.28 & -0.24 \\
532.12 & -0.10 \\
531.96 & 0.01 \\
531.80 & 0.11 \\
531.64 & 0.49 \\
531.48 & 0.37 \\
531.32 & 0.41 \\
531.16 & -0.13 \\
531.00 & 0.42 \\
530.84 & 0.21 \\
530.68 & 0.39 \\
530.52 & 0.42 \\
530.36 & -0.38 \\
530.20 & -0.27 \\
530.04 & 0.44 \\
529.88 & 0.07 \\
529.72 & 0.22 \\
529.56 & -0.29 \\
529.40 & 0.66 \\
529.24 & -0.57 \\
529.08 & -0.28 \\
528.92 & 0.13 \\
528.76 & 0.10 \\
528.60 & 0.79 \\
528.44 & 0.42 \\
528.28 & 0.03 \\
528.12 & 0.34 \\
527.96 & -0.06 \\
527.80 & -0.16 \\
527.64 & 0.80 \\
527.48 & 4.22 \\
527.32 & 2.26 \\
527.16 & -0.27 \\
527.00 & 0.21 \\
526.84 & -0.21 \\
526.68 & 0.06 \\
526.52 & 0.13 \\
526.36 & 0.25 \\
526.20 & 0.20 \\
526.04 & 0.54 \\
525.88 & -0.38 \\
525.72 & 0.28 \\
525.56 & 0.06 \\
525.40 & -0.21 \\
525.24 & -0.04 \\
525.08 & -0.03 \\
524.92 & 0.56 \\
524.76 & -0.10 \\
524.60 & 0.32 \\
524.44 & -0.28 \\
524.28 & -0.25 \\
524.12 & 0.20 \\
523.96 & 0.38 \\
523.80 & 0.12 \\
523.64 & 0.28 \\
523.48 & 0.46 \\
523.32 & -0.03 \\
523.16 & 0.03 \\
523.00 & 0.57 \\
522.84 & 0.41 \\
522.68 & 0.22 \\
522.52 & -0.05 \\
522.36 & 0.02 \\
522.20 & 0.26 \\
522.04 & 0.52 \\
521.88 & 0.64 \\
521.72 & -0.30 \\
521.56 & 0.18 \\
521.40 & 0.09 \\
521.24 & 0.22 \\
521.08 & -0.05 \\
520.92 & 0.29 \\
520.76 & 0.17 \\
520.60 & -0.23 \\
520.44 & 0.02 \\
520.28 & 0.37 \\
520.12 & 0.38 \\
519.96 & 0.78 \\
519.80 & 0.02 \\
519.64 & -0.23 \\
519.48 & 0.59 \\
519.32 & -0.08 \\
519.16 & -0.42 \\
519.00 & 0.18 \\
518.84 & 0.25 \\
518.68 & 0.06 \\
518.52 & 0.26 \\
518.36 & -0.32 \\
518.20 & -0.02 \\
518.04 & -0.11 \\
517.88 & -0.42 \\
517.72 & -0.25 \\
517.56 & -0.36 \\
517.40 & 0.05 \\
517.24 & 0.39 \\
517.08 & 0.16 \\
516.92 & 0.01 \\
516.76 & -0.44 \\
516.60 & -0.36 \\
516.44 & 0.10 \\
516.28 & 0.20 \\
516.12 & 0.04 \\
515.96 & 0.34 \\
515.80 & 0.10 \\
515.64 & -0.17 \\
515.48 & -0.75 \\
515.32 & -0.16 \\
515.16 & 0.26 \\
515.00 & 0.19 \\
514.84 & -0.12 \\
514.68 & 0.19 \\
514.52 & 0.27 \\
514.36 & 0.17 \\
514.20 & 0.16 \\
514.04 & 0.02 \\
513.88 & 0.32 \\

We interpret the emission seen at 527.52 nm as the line Mg II 2798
